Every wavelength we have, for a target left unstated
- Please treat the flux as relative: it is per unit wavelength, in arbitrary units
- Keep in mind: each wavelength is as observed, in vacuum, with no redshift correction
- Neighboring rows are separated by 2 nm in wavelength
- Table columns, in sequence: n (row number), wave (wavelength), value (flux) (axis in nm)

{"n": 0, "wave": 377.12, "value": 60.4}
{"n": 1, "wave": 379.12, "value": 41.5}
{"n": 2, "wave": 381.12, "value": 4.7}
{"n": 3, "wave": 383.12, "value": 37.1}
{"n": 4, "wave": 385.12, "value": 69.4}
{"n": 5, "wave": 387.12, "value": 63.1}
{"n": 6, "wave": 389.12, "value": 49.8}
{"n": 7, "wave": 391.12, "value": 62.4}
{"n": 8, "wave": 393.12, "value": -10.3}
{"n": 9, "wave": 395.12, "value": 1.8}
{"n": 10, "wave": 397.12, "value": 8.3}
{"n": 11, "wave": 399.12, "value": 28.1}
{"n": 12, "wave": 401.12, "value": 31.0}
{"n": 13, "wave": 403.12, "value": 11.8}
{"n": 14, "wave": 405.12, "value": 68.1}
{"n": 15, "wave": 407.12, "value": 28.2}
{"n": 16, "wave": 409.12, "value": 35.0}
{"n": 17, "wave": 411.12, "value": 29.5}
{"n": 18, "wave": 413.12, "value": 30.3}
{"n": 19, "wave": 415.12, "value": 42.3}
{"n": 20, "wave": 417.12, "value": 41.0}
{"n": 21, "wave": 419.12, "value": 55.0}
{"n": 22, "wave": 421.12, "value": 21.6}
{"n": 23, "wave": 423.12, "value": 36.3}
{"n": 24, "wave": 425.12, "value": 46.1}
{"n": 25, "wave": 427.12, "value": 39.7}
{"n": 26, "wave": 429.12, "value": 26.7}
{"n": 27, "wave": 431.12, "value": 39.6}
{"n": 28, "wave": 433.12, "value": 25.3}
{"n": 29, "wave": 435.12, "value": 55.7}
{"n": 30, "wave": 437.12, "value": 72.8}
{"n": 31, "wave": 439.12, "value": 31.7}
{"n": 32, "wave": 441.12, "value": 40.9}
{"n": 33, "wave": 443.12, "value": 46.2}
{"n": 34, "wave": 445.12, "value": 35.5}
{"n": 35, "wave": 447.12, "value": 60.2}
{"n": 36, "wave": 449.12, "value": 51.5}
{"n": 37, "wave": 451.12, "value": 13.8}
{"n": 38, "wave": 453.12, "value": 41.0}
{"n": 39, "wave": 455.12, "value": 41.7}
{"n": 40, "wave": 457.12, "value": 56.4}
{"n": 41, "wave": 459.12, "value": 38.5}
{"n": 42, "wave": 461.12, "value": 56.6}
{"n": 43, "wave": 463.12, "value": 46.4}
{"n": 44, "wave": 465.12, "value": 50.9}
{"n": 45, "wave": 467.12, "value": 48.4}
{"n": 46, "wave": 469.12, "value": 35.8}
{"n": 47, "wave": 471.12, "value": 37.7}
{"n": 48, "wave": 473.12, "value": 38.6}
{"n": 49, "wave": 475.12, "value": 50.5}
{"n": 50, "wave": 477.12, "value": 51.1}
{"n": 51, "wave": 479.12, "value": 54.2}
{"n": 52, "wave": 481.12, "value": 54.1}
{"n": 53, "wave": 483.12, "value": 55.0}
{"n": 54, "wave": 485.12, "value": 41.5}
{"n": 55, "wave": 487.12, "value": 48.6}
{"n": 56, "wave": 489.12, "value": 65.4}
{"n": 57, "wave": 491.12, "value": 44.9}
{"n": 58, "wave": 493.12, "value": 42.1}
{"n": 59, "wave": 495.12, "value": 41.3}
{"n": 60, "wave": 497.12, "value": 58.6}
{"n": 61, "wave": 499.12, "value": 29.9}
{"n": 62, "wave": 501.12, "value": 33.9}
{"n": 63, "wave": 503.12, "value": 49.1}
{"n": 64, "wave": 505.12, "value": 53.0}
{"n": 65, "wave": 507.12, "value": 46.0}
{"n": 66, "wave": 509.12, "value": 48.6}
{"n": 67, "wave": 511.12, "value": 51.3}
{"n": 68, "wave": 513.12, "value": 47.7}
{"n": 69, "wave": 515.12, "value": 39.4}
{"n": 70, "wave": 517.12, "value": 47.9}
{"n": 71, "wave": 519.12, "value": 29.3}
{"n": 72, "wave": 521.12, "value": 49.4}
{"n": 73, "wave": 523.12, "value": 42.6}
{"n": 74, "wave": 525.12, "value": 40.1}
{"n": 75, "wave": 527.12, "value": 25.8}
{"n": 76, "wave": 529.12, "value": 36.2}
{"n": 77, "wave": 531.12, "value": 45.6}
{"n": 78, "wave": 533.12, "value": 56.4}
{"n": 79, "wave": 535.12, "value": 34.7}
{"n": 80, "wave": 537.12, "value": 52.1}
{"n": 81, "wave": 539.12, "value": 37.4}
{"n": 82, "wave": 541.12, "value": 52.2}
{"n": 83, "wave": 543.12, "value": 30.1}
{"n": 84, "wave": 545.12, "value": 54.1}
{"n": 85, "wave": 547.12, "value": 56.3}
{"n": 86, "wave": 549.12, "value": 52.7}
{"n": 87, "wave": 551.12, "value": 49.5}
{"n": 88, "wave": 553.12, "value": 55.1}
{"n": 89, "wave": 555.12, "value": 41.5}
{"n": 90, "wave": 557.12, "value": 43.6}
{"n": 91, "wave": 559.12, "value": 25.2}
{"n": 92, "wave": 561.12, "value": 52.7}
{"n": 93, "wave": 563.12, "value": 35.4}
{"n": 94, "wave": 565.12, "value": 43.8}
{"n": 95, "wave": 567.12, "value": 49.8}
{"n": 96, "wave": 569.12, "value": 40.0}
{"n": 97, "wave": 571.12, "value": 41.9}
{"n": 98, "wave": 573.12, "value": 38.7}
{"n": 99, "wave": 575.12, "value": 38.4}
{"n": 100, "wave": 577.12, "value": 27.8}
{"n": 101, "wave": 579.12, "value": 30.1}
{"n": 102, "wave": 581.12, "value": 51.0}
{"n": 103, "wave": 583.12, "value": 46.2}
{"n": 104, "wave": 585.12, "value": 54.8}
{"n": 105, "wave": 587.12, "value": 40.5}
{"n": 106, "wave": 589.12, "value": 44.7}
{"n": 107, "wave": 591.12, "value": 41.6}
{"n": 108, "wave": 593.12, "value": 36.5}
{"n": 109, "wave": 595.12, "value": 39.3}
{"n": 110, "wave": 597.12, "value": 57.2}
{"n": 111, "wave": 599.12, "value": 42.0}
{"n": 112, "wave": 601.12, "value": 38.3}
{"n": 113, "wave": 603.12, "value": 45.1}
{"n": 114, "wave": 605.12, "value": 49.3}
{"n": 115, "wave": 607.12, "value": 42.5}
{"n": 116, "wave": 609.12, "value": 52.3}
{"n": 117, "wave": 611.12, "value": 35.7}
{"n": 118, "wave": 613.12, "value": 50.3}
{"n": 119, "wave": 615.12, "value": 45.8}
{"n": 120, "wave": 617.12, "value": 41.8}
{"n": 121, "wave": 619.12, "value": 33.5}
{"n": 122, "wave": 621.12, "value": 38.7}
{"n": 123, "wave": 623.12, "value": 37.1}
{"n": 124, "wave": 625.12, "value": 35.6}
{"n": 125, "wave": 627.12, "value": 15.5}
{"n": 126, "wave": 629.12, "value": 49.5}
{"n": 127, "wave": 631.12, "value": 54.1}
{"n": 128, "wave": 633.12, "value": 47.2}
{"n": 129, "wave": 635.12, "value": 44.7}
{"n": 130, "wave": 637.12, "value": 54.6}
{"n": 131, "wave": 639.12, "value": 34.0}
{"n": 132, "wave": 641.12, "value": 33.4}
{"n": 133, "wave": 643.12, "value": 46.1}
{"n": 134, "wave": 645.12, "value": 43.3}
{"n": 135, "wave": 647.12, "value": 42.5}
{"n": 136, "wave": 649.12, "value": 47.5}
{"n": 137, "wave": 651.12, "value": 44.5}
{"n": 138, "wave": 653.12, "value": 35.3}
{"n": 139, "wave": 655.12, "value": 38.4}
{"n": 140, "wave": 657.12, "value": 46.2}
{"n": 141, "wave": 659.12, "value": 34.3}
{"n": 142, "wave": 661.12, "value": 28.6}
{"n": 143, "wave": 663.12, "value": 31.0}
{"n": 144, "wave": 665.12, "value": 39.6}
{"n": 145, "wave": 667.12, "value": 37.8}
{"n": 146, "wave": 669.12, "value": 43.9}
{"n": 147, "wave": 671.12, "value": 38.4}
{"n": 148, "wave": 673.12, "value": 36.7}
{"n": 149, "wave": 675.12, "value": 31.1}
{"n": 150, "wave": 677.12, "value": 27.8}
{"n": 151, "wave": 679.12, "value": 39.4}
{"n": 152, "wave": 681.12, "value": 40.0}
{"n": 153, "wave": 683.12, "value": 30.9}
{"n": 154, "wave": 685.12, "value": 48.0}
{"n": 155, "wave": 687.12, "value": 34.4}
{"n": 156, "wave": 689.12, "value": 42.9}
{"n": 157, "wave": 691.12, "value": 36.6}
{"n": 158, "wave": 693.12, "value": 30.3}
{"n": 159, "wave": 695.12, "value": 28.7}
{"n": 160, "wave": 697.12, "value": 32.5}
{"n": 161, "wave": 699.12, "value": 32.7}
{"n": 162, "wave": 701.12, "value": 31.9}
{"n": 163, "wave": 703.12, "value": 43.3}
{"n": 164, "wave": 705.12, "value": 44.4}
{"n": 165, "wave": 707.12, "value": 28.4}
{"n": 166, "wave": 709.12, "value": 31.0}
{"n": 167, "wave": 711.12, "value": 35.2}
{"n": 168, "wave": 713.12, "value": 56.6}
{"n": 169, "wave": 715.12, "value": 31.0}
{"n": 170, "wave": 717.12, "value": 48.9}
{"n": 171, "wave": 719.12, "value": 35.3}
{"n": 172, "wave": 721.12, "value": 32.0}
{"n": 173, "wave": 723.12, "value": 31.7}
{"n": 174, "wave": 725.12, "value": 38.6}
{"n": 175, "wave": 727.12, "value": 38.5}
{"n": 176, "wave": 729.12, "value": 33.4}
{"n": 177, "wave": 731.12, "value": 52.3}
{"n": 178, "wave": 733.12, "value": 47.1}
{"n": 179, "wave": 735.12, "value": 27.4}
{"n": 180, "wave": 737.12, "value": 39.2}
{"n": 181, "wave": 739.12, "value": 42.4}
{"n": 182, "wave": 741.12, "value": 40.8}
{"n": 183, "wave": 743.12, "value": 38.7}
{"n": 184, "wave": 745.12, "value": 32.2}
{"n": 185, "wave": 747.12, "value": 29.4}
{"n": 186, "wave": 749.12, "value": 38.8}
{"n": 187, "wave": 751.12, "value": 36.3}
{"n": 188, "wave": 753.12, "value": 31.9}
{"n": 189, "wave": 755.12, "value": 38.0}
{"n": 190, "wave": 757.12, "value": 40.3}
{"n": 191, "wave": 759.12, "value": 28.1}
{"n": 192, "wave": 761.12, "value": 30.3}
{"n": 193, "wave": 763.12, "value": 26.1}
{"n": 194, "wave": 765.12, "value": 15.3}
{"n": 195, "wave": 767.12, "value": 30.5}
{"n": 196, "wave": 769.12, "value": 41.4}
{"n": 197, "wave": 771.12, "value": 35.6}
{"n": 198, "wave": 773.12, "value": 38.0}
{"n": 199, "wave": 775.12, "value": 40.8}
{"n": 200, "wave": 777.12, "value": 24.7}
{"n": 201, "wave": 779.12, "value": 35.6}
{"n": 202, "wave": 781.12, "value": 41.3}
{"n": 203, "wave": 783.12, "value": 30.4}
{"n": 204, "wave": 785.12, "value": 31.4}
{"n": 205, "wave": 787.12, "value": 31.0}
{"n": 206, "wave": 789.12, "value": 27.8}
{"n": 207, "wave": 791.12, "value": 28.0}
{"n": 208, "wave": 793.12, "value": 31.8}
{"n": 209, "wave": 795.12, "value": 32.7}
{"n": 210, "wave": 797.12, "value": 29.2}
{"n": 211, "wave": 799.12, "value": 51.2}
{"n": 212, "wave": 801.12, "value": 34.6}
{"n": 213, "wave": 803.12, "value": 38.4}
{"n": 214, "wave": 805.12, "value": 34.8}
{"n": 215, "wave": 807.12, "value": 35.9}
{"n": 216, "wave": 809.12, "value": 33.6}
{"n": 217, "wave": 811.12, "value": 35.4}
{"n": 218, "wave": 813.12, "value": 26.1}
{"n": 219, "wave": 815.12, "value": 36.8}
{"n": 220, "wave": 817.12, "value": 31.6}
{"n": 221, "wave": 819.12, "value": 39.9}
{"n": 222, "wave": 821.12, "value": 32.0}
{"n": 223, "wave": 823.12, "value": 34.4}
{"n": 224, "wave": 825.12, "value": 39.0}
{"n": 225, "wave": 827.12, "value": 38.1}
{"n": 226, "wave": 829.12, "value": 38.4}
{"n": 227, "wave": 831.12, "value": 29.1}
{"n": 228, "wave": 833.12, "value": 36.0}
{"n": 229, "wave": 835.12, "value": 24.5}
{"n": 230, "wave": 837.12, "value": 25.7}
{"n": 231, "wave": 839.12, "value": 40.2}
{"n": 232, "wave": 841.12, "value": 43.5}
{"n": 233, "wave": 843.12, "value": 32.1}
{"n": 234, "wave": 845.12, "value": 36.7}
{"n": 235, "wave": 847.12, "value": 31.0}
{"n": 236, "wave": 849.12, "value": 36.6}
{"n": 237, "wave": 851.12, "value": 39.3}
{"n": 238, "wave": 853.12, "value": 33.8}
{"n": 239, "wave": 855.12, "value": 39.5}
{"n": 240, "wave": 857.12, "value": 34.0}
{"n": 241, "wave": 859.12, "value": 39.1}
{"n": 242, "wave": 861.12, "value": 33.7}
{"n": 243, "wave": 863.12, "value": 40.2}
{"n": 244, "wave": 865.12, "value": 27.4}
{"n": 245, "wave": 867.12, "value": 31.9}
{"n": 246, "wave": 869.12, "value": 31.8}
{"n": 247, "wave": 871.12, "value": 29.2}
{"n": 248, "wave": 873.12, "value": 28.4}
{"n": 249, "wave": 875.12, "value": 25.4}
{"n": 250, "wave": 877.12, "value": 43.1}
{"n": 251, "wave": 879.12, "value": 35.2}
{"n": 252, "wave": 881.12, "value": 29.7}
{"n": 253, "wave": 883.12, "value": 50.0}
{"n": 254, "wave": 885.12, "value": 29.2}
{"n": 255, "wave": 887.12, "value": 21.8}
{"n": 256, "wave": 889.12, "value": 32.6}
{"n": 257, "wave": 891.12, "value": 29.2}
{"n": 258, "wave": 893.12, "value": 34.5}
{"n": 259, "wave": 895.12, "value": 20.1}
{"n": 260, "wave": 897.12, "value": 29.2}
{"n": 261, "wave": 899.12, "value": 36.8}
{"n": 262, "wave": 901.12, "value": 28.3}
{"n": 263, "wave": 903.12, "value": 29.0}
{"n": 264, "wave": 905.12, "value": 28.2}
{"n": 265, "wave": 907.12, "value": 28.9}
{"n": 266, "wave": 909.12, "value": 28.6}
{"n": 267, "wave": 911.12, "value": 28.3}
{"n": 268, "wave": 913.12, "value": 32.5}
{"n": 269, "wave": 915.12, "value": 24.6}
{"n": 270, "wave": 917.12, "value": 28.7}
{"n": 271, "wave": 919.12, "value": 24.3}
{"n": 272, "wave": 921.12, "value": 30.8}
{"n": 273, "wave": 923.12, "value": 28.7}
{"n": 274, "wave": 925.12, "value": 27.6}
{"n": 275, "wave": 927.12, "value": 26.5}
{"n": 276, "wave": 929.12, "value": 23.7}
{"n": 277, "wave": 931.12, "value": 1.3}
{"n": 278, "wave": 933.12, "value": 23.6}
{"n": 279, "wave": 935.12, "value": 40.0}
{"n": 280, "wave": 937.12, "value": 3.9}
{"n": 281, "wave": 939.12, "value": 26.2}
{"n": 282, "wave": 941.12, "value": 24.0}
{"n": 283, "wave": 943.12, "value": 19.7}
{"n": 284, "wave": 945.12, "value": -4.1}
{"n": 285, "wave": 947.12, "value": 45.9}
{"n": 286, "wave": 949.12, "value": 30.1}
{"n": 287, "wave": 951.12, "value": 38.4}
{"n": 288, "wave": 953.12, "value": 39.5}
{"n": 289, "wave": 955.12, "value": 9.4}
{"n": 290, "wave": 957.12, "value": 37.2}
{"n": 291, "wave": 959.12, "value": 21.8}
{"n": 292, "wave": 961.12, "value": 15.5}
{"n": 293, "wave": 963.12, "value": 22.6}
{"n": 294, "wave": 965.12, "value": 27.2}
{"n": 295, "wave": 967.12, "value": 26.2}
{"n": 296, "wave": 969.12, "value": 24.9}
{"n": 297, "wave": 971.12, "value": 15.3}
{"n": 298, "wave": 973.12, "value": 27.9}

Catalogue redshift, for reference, 0.09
